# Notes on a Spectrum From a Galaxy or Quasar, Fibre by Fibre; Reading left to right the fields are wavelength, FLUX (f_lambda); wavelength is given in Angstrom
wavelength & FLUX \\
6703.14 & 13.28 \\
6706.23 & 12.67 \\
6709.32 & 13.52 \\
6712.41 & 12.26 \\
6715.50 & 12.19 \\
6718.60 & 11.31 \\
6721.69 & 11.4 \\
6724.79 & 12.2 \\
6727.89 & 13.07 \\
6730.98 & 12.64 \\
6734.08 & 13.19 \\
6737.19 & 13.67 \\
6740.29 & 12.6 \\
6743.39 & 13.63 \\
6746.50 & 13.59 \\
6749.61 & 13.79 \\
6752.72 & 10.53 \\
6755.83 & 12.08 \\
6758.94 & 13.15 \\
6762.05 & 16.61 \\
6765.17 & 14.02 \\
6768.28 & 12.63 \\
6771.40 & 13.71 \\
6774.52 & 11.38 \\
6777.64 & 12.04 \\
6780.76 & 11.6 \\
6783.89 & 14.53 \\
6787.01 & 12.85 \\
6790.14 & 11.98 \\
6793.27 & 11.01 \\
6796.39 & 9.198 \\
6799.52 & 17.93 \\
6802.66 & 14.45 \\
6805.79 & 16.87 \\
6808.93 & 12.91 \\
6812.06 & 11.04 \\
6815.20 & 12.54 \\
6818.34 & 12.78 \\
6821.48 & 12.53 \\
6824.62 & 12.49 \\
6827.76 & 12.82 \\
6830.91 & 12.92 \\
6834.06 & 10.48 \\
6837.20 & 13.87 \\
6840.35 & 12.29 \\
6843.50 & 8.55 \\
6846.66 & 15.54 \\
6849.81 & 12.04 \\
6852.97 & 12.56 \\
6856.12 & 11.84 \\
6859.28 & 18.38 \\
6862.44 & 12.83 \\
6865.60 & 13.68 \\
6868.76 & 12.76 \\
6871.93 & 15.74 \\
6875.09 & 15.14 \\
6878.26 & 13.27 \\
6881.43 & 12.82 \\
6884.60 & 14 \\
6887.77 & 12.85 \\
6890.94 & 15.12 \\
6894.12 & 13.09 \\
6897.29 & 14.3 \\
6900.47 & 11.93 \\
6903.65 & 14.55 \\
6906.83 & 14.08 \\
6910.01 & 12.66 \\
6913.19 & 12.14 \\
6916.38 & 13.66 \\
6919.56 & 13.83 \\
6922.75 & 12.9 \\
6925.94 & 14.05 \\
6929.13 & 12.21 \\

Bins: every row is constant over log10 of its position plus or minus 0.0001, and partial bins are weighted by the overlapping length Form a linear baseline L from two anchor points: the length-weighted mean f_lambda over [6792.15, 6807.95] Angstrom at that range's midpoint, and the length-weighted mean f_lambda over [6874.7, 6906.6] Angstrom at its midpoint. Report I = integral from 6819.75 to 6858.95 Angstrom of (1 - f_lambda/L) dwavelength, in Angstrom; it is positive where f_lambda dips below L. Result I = 3.7 Angstrom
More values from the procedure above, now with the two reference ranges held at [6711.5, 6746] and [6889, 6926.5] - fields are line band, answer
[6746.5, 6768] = -1.0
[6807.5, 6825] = 0.9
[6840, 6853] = 1.0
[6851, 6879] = -1.5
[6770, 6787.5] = 0.3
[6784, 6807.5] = -1.1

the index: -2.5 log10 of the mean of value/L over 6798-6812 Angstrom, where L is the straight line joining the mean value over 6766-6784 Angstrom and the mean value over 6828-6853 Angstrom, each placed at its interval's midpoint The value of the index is -0.21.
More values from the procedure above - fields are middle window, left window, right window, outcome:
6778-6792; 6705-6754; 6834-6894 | 0.03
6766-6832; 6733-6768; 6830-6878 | 0.03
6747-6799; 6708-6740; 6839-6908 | 0.01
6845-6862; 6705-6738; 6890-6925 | -0.06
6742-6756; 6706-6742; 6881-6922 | -0.01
